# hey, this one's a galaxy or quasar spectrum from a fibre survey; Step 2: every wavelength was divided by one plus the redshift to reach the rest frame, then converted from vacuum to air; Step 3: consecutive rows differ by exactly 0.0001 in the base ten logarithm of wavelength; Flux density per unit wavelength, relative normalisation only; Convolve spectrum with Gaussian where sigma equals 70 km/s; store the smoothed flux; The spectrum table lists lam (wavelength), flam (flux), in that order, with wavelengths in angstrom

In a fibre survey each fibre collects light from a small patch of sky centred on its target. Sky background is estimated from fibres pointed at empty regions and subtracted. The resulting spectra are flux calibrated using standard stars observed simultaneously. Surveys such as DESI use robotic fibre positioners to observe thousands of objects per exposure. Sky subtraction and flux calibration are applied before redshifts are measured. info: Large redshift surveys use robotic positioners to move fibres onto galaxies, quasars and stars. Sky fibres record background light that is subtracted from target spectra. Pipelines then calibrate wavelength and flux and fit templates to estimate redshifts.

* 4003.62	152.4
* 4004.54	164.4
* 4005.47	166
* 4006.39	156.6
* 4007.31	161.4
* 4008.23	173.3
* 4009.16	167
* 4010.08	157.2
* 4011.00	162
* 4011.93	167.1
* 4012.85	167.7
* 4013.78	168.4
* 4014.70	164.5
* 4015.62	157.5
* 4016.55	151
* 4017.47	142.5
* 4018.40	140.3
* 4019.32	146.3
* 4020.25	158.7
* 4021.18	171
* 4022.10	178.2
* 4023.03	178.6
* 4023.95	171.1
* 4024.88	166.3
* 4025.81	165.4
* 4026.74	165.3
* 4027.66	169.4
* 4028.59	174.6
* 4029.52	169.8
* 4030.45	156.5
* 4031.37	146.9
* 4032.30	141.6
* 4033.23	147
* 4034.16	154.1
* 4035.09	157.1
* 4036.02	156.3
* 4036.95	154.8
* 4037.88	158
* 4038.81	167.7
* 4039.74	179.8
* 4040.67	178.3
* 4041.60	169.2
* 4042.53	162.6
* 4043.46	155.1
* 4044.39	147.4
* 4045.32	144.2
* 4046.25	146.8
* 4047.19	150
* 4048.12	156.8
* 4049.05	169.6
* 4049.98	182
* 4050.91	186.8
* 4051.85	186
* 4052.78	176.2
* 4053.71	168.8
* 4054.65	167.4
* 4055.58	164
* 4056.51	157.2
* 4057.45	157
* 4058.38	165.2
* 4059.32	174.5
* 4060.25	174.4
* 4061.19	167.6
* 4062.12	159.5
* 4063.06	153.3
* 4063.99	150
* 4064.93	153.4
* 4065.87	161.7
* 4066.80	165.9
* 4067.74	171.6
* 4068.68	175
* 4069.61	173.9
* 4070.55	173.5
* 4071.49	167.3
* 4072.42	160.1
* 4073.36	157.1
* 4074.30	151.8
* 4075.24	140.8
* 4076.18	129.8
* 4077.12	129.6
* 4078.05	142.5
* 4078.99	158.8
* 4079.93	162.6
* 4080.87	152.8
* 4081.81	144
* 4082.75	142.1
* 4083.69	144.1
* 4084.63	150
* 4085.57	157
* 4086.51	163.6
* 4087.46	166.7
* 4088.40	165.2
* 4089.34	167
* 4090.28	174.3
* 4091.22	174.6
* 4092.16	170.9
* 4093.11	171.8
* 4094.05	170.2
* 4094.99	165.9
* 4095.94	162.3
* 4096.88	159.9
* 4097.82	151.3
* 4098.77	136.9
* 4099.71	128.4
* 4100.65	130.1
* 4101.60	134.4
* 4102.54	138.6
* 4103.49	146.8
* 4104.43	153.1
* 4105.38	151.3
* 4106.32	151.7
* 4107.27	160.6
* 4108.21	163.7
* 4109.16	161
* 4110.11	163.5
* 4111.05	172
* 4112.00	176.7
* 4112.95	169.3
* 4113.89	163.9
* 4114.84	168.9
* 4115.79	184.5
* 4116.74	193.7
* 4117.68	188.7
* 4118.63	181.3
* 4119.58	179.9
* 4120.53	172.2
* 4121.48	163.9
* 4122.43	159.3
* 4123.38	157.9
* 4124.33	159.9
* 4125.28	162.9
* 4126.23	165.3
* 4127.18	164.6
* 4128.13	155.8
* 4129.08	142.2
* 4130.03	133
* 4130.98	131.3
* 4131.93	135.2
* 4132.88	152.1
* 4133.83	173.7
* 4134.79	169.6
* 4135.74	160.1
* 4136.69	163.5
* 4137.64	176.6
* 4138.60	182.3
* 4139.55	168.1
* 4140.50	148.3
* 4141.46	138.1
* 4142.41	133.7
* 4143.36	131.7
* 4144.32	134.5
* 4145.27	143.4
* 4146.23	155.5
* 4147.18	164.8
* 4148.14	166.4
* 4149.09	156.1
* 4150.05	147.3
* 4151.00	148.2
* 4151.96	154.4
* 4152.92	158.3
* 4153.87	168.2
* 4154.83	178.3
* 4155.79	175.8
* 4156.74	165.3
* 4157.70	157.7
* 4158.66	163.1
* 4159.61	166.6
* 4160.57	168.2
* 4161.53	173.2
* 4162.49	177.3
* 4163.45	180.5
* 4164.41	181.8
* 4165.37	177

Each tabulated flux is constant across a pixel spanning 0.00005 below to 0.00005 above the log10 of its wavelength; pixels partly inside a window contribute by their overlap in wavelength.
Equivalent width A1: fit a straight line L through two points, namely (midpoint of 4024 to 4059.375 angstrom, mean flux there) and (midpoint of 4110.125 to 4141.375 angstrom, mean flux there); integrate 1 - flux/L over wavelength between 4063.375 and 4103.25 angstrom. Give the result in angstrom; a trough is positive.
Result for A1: 1.9 angstrom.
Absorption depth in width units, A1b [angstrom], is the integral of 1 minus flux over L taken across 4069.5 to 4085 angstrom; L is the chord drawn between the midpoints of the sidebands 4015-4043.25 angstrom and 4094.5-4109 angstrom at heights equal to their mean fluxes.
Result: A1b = 0.2 angstrom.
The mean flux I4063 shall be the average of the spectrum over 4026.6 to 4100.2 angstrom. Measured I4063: 160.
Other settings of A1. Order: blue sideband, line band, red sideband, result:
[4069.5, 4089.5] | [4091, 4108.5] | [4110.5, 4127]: 1.0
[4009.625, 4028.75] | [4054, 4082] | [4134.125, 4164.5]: 0.5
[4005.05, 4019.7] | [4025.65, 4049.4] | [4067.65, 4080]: -0.2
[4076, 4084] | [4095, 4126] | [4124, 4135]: -2.2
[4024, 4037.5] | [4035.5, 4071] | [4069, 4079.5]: -1.9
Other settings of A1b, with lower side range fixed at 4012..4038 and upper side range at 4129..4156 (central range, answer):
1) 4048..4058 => -0.7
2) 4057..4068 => -0.3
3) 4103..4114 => -0.3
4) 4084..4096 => -0.7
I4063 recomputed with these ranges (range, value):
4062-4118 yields 159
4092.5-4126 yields 162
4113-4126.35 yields 172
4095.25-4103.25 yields 143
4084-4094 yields 166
